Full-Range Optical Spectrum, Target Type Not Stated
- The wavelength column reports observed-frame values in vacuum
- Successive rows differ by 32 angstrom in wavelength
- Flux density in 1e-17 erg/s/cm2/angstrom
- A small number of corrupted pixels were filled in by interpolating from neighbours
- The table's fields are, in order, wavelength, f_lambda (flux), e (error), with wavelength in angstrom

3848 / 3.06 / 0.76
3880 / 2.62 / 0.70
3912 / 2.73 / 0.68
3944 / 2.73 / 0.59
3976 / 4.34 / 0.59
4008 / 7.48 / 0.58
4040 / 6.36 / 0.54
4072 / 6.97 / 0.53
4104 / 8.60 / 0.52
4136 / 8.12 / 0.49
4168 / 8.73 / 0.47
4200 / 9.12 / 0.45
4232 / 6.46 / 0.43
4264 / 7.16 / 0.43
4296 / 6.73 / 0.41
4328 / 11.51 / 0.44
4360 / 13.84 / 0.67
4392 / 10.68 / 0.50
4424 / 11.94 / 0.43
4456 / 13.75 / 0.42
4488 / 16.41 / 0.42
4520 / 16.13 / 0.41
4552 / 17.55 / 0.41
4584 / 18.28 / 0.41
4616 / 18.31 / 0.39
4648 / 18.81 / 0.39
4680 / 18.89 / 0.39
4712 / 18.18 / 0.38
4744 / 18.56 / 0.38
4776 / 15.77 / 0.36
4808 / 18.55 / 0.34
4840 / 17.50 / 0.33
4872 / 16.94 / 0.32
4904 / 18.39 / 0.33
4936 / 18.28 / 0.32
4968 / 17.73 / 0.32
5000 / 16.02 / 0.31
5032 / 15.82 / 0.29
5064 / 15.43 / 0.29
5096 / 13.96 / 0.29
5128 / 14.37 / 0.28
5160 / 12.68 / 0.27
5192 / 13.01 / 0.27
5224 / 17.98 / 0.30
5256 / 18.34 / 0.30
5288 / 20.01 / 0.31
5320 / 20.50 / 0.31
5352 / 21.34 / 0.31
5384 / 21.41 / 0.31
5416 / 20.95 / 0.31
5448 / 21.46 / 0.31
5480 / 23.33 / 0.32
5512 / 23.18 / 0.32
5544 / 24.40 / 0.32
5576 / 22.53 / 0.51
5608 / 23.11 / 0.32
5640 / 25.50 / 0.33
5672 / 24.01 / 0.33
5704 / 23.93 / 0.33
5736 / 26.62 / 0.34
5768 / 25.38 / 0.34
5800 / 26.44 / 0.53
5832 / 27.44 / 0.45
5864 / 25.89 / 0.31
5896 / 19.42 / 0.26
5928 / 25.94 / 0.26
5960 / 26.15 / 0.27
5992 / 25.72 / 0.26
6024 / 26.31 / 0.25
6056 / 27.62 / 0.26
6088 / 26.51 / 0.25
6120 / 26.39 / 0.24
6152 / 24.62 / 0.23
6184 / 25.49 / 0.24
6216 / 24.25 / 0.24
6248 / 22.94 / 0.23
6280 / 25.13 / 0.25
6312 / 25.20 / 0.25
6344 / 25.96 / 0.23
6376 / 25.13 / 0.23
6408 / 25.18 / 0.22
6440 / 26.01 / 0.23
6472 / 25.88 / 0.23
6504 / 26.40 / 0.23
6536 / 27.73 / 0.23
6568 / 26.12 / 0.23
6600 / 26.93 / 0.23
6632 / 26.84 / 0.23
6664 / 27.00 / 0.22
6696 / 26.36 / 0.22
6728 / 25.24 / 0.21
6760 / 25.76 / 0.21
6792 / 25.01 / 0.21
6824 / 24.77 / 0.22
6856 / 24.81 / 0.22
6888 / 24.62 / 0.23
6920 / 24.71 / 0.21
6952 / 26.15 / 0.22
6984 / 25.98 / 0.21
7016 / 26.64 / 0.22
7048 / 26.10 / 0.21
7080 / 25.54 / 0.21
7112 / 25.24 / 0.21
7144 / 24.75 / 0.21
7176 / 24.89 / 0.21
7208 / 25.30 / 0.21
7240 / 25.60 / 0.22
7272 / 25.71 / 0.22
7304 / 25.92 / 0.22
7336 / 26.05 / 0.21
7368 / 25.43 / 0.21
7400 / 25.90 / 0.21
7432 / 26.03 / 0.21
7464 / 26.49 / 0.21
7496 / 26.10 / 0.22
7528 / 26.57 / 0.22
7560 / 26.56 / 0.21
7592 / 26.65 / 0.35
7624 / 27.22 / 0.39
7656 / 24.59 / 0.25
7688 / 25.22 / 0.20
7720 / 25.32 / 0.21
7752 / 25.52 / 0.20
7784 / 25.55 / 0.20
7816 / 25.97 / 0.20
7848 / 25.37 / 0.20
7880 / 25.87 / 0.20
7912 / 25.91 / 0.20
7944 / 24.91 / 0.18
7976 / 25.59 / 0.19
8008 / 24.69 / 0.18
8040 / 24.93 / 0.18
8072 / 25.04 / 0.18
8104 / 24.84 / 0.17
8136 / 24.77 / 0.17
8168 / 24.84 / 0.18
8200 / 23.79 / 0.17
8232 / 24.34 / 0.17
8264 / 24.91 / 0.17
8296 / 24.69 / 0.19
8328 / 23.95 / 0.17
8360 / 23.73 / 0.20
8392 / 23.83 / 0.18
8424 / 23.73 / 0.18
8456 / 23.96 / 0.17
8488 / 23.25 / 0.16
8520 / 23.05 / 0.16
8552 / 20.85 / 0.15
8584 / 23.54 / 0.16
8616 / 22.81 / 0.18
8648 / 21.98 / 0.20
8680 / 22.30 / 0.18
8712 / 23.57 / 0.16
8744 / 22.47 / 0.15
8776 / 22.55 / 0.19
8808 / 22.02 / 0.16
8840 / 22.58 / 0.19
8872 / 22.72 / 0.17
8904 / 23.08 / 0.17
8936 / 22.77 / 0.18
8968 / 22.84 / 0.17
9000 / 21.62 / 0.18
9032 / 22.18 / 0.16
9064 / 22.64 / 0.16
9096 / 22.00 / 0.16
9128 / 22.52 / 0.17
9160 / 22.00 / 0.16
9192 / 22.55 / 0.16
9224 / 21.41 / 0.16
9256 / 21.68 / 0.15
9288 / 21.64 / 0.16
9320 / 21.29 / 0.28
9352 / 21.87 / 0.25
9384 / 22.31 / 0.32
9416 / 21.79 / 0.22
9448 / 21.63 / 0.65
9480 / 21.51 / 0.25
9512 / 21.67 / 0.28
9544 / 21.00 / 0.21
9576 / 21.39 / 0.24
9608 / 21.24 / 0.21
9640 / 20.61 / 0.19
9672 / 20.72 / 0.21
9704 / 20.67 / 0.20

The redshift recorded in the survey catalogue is 0.00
